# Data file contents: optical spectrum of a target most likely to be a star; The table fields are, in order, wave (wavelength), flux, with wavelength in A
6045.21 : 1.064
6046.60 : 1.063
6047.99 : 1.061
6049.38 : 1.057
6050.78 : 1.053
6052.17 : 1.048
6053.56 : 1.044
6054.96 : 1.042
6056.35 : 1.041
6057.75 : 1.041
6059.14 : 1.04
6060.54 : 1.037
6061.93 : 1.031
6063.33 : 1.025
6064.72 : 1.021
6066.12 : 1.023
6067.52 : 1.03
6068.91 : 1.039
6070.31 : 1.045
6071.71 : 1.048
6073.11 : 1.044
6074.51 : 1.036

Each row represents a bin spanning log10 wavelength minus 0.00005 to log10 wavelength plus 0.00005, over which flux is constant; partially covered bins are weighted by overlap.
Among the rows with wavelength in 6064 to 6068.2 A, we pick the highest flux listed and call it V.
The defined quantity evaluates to 1.03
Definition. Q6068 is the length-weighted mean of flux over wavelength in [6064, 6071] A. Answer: 1.03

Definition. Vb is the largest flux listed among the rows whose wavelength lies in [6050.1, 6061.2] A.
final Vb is 1.053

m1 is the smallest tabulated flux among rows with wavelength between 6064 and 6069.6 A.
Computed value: 1.021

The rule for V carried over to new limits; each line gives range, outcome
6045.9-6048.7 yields 1.063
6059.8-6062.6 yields 1.037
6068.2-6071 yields 1.045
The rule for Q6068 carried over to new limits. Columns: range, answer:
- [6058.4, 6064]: 1.03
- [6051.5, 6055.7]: 1.05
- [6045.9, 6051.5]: 1.06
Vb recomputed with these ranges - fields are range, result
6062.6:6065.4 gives 1.025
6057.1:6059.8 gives 1.041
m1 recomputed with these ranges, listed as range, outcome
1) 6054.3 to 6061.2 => 1.037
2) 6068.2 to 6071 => 1.039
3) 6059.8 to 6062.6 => 1.031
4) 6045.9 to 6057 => 1.041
